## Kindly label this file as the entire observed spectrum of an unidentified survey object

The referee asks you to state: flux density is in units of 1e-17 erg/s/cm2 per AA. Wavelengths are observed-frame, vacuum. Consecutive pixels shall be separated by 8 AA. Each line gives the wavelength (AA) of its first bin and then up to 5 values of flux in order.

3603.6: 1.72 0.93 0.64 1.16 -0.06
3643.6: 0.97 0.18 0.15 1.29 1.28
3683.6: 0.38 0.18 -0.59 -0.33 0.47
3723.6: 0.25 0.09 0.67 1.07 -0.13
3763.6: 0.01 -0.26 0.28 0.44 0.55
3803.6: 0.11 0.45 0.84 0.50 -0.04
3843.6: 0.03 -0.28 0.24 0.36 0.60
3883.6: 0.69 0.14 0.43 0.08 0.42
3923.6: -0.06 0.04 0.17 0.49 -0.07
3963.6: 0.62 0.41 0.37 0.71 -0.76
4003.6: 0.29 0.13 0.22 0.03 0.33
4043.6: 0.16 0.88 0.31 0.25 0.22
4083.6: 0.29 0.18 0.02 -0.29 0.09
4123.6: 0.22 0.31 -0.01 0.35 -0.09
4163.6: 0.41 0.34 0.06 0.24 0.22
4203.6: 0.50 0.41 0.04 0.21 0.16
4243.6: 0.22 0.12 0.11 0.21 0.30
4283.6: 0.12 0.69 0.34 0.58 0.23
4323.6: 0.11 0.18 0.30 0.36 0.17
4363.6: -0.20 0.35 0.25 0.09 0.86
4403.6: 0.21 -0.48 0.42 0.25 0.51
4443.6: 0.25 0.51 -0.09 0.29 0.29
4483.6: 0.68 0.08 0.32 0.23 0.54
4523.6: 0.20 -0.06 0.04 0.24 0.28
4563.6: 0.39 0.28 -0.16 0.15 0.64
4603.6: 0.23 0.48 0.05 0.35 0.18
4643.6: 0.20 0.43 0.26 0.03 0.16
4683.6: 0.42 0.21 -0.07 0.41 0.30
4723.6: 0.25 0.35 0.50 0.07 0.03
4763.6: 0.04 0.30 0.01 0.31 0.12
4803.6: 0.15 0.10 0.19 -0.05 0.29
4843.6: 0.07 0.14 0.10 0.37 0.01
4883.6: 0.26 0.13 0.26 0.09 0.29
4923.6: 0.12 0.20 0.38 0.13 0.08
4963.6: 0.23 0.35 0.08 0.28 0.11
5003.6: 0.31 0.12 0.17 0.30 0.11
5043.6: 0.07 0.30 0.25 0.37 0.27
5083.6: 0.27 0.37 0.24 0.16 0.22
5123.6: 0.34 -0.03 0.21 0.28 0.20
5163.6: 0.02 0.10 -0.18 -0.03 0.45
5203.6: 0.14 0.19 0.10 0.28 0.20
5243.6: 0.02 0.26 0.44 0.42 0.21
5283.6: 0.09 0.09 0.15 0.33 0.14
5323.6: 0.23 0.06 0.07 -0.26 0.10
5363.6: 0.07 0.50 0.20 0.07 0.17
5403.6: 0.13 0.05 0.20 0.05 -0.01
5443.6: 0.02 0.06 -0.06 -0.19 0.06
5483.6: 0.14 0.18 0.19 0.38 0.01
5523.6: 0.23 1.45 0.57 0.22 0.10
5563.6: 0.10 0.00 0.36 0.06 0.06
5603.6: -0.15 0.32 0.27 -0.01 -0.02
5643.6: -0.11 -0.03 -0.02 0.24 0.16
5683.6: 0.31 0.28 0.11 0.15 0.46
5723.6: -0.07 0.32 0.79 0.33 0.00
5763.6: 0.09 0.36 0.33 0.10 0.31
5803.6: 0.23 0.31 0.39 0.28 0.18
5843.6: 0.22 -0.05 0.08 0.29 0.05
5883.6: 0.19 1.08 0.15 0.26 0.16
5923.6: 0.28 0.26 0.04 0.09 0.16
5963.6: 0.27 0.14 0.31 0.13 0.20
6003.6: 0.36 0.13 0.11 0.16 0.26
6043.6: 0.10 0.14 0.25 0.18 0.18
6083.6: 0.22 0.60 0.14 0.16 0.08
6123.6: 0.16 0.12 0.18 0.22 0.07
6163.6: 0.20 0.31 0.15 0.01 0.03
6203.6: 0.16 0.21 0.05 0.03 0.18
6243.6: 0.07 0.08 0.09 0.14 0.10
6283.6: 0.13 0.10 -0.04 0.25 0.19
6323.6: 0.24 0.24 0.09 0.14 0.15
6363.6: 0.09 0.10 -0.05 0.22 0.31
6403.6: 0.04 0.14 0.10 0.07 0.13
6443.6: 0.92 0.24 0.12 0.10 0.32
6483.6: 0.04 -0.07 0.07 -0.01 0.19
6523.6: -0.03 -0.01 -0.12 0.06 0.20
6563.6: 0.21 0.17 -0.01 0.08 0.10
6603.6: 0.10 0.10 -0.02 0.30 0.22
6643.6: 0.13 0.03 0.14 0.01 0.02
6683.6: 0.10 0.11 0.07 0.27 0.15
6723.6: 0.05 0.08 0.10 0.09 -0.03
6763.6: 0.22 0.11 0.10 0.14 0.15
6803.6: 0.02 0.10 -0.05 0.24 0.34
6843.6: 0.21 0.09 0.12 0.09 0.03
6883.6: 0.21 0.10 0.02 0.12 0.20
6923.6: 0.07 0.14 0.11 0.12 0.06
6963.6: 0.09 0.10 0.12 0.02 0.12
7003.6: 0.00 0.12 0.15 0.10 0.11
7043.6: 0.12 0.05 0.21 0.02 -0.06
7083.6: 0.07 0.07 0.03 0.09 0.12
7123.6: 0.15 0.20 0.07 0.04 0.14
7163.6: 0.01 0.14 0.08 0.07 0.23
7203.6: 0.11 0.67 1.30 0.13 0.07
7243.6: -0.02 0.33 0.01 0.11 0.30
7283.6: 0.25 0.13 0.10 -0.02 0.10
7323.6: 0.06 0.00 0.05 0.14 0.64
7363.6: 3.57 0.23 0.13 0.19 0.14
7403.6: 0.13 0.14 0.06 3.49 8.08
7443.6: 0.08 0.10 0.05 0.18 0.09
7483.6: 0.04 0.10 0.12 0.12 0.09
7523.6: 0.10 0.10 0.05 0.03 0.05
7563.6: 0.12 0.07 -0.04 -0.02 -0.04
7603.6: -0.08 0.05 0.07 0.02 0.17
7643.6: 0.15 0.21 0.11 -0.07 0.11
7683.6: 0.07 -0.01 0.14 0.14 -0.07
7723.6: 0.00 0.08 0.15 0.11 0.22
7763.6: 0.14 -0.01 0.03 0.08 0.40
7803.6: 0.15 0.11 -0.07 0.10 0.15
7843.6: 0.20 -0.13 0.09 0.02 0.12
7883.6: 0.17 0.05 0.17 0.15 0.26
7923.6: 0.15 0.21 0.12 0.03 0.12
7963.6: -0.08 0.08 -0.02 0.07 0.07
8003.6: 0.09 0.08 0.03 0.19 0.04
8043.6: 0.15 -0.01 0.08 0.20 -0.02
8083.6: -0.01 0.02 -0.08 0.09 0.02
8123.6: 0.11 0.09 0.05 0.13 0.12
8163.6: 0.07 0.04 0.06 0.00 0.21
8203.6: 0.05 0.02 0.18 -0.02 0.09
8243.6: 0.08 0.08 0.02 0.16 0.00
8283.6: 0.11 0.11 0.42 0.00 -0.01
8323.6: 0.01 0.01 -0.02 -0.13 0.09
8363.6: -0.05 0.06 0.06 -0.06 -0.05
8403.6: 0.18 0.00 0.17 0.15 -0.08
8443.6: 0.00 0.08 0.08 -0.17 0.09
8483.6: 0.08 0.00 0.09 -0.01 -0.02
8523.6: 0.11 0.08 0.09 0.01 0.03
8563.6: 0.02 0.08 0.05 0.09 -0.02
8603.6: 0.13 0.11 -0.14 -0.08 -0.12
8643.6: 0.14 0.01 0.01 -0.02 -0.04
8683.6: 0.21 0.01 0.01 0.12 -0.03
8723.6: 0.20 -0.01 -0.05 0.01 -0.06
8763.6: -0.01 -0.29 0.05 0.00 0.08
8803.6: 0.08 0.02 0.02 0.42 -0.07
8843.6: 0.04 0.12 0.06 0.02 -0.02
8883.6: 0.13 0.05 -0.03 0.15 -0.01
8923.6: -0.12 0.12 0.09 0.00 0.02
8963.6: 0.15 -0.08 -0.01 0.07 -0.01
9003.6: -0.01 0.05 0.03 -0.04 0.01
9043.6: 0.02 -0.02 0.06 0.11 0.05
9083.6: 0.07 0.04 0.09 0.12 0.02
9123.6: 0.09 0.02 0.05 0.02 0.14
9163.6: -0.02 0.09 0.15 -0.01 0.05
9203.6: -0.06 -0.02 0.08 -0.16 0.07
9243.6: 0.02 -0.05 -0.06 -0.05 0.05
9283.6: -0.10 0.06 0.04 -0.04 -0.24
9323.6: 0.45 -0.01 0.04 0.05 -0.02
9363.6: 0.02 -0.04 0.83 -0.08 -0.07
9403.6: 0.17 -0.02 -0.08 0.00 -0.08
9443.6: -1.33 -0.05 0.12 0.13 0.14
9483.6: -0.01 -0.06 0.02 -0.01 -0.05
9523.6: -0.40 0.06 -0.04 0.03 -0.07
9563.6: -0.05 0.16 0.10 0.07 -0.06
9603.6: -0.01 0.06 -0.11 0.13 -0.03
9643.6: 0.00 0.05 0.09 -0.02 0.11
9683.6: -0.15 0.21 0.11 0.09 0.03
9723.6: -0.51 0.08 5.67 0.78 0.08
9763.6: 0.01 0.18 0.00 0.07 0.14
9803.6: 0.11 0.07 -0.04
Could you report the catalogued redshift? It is 0.48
